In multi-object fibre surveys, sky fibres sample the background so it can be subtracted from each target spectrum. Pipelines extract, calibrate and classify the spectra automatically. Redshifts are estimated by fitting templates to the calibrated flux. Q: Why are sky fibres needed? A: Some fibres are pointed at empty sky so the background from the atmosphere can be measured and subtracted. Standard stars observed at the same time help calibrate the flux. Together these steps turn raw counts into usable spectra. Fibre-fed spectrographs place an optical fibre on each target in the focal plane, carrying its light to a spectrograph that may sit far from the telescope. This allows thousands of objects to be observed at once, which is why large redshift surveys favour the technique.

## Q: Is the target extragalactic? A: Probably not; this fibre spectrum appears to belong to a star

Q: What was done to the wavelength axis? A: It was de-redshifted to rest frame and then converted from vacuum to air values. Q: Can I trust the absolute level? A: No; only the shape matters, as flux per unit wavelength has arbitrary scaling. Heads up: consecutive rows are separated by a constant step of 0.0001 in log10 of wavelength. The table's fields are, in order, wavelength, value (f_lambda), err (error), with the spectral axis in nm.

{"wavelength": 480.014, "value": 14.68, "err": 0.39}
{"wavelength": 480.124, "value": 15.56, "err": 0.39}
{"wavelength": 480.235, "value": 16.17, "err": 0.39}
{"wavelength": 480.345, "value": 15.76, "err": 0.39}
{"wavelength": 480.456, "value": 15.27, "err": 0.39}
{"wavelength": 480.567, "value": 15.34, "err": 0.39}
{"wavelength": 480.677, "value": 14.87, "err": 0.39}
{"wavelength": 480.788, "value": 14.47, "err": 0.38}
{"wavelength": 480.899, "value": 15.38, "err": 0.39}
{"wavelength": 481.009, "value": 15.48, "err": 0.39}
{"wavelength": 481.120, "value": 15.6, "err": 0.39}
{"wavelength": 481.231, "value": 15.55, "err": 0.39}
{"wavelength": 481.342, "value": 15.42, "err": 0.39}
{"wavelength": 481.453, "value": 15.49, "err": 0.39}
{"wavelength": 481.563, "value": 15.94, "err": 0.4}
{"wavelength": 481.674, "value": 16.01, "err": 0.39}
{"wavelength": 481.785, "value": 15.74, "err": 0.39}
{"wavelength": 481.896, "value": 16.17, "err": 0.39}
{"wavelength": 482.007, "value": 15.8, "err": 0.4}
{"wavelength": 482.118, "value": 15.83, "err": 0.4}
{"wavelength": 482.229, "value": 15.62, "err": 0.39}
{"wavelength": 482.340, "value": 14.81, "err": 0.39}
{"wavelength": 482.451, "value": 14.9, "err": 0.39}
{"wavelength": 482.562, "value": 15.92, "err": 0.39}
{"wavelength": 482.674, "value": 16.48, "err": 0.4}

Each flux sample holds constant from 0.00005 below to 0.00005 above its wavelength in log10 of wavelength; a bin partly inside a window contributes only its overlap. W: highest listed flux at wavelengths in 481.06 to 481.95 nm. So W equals 16.17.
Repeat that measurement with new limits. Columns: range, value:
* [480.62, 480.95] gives 15.38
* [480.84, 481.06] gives 15.48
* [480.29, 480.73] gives 15.76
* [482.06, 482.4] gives 15.83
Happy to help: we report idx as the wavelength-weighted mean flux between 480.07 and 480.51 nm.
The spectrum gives 15.7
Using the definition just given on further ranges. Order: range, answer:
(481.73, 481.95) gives 16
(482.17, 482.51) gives 15.1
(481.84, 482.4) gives 15.6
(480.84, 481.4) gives 15.5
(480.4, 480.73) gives 15.2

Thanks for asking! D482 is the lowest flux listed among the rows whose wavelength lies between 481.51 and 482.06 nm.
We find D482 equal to 15.74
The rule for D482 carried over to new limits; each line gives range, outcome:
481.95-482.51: 14.81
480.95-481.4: 15.42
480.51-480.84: 14.47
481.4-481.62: 15.49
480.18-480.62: 15.27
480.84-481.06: 15.38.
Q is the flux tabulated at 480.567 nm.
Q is 15.34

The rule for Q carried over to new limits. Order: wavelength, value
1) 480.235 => 16.17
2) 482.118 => 15.83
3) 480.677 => 14.87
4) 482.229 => 15.62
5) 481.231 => 15.55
